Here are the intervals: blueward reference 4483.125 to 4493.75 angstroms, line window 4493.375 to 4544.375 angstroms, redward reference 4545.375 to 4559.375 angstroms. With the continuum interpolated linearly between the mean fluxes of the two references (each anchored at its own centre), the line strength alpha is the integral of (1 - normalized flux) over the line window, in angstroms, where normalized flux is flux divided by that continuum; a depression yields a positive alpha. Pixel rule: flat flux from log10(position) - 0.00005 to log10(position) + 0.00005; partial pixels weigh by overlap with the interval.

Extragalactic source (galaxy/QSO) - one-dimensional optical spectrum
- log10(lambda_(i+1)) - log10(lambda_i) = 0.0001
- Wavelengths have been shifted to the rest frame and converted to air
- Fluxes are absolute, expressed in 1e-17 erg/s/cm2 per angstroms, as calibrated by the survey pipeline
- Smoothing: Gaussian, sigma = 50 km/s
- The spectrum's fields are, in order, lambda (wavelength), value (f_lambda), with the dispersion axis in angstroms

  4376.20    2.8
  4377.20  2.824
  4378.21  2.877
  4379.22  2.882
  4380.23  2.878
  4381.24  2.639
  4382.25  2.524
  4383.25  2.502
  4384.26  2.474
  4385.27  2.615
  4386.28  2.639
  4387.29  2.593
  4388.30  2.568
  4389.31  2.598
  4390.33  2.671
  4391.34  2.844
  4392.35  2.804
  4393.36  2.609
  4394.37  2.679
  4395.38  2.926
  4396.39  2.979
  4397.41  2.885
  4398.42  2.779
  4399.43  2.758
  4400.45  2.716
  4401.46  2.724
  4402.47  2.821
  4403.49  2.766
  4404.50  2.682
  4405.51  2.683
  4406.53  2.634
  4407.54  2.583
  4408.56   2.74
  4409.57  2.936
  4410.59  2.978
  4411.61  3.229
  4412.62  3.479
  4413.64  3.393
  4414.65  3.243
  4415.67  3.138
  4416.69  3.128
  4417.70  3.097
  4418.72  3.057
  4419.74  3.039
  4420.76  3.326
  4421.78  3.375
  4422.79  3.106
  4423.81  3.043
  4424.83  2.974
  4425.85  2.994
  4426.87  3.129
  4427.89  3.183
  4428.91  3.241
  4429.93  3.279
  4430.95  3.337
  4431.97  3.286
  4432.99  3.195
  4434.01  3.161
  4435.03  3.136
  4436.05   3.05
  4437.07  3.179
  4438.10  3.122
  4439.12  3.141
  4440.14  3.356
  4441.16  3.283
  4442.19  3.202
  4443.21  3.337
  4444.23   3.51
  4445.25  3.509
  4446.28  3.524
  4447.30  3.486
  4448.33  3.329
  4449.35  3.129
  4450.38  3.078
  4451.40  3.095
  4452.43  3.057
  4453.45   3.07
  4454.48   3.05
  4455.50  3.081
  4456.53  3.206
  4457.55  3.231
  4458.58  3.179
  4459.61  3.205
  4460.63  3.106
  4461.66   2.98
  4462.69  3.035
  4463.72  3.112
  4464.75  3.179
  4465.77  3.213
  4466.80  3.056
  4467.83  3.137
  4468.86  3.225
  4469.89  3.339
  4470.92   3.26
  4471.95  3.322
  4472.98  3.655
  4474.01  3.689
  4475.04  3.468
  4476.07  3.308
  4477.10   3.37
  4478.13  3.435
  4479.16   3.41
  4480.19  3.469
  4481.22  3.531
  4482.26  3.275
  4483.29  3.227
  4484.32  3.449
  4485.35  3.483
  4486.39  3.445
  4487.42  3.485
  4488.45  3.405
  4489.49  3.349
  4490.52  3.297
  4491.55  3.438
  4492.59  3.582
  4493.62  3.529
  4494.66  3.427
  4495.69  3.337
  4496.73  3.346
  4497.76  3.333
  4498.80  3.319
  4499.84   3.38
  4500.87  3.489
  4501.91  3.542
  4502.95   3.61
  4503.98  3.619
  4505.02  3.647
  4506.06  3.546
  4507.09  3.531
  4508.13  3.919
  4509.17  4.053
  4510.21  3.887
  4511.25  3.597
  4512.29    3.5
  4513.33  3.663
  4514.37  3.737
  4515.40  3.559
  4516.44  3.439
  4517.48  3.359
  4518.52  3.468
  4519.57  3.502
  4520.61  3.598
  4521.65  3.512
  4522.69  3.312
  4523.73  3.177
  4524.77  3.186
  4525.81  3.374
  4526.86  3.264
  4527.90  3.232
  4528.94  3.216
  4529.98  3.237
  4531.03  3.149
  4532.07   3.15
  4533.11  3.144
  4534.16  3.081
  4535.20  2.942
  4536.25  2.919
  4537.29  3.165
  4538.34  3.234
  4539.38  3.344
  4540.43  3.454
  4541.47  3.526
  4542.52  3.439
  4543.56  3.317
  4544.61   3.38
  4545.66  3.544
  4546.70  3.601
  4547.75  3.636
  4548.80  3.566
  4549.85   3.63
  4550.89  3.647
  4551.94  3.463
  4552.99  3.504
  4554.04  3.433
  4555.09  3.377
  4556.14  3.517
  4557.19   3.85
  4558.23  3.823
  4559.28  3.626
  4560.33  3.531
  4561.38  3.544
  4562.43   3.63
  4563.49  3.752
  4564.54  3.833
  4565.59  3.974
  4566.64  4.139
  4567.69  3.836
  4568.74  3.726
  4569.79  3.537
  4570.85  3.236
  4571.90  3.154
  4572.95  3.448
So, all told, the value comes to 1.3 angstroms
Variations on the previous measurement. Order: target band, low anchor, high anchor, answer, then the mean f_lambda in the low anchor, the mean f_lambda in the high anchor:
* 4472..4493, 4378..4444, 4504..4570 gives -1.1 angstroms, 2.96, 3.5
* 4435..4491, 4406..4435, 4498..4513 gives 1.4 angstroms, 3.12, 3.61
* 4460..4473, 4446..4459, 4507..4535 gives 0.2 angstroms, 3.19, 3.43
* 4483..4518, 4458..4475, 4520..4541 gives -3.0 angstroms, 3.24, 3.24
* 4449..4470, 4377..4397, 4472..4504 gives 0.7 angstroms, 2.7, 3.44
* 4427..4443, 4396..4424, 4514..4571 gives -0.7 angstroms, 2.97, 3.46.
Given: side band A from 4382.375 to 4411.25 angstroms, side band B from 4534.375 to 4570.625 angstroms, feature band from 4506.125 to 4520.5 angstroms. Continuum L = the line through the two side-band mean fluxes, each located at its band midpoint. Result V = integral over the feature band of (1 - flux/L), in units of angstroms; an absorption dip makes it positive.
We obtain -1.3 angstroms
